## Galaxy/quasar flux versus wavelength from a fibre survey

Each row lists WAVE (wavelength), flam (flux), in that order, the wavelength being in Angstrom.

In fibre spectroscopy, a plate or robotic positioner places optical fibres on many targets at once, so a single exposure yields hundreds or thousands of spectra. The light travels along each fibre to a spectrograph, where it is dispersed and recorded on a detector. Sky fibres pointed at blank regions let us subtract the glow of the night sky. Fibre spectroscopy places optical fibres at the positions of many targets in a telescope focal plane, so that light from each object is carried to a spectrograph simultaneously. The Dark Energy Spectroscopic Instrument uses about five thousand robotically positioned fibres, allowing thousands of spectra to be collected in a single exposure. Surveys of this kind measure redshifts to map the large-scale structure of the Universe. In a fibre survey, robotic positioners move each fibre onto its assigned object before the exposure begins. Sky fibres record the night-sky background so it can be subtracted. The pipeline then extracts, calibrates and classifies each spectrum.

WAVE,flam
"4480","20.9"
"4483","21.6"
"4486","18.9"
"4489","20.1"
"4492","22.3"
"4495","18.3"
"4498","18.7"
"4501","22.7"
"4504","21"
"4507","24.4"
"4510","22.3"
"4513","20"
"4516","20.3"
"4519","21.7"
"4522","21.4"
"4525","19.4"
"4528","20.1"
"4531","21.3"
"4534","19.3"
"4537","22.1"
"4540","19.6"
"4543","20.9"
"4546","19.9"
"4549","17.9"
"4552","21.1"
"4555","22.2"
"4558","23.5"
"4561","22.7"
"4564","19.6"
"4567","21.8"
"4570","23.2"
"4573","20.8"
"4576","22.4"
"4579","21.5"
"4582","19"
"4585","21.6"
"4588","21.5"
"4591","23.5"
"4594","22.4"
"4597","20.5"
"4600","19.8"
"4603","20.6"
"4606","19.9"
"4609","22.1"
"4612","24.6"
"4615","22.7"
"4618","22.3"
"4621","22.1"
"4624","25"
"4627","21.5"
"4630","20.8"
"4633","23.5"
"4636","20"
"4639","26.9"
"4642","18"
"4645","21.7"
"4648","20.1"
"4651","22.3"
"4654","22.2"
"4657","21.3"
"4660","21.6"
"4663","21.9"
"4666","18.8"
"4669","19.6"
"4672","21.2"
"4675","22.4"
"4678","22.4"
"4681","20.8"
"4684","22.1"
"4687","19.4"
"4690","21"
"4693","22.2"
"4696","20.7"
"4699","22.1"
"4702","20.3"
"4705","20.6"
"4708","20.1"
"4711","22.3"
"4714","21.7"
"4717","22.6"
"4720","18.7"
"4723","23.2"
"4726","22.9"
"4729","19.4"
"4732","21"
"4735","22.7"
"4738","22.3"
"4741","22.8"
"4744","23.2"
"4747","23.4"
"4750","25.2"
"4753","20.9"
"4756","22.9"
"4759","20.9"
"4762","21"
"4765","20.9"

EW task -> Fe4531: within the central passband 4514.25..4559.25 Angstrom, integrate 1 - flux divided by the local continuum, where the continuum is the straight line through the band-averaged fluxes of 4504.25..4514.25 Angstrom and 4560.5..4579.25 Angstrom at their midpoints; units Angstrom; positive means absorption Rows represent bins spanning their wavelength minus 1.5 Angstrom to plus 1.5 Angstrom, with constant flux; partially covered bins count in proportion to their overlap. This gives 2.5 Angstrom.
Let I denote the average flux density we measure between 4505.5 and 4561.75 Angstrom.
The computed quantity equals 21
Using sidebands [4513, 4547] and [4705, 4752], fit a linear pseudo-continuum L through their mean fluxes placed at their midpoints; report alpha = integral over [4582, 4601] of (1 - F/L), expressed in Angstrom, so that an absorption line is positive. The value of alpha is -0.4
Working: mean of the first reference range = 20.5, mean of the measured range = 21.4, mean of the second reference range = 22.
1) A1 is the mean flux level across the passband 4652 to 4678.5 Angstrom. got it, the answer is 21.2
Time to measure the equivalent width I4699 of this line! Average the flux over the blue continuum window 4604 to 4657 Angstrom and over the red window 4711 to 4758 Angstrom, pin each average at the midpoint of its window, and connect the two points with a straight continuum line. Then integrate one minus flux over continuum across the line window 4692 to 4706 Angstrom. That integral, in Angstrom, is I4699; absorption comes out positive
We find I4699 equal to 0.62 Angstrom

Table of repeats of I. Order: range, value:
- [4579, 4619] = 21.6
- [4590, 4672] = 21.7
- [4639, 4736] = 21.2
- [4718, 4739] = 21.5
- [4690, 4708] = 21.1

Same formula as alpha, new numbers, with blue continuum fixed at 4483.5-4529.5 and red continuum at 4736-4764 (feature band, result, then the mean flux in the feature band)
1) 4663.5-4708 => 2.2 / 21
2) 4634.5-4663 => 0.3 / 21.6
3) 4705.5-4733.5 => 1.2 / 21.3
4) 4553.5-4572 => -0.8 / 22.1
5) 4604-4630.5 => -1.0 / 22.4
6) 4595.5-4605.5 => 0.6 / 20.3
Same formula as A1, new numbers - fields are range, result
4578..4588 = 20.8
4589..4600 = 21.8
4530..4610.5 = 21.1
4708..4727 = 21.7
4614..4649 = 22.1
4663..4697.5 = 21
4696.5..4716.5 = 21.2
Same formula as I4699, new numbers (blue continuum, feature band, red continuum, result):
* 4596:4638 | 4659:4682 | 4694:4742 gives 0.61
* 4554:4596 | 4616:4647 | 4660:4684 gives -1.08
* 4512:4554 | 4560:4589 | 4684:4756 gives -0.99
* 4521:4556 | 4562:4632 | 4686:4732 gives -3.61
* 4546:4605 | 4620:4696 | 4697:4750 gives 0.18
